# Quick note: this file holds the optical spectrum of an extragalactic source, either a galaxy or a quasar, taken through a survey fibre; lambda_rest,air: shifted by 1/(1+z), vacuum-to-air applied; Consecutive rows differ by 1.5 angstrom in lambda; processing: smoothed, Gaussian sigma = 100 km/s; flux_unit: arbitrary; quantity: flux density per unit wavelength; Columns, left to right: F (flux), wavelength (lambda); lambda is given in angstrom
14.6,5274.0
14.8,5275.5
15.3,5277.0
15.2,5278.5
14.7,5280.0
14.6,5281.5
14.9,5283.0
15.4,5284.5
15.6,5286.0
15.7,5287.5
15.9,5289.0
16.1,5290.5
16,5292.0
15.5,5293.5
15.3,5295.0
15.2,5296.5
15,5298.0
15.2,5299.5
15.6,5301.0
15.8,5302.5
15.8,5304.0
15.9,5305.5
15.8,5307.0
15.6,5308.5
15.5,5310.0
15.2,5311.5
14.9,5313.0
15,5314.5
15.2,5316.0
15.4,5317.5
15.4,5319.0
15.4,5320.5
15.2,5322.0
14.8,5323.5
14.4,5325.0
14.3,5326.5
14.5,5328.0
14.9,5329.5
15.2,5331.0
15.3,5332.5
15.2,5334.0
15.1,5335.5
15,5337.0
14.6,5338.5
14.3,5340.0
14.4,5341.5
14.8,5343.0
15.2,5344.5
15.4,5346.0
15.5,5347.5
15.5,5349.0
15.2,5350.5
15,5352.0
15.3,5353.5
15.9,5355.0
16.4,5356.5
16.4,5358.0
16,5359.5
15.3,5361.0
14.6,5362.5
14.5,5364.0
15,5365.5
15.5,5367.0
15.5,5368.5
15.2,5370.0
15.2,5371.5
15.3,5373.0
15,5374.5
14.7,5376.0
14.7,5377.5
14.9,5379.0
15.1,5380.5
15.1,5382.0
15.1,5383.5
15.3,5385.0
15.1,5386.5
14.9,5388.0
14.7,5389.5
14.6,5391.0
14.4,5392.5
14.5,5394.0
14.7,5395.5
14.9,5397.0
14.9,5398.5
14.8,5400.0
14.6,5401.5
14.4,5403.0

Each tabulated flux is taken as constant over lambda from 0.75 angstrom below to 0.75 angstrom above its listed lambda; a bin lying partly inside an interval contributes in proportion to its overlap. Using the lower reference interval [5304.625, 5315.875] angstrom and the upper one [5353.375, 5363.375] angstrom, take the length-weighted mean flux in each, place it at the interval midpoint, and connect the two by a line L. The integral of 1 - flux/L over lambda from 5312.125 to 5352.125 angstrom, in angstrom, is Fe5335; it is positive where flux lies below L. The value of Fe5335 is 1.4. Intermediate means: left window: 15.4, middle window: 15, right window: 15.7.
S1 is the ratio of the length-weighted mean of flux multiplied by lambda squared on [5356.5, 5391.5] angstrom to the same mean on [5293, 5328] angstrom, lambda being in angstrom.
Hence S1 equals 1.02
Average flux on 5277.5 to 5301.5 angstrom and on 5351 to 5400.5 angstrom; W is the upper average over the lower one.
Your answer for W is 0.98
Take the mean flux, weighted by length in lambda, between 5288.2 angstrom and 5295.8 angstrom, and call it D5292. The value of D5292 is 15.8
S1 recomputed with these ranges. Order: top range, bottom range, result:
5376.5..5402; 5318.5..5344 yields 1.02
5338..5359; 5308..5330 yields 1.03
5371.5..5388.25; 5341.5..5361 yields 0.98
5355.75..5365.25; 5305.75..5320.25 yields 1.03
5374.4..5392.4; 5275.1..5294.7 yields 1.01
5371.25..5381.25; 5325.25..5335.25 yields 1.02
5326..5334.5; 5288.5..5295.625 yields 0.96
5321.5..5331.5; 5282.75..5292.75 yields 0.95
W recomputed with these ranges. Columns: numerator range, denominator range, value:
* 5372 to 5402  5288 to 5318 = 0.96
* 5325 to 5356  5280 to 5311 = 0.97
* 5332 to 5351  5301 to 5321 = 0.97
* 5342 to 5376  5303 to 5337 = 1.01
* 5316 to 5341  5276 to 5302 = 0.97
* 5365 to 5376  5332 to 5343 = 1.03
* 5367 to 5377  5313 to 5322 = 0.99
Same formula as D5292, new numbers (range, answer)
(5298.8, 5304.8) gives 15.6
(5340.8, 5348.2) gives 15.1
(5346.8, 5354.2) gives 15.3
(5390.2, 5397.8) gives 14.6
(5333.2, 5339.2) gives 15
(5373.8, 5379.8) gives 14.8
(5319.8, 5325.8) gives 14.9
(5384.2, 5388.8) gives 15.1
